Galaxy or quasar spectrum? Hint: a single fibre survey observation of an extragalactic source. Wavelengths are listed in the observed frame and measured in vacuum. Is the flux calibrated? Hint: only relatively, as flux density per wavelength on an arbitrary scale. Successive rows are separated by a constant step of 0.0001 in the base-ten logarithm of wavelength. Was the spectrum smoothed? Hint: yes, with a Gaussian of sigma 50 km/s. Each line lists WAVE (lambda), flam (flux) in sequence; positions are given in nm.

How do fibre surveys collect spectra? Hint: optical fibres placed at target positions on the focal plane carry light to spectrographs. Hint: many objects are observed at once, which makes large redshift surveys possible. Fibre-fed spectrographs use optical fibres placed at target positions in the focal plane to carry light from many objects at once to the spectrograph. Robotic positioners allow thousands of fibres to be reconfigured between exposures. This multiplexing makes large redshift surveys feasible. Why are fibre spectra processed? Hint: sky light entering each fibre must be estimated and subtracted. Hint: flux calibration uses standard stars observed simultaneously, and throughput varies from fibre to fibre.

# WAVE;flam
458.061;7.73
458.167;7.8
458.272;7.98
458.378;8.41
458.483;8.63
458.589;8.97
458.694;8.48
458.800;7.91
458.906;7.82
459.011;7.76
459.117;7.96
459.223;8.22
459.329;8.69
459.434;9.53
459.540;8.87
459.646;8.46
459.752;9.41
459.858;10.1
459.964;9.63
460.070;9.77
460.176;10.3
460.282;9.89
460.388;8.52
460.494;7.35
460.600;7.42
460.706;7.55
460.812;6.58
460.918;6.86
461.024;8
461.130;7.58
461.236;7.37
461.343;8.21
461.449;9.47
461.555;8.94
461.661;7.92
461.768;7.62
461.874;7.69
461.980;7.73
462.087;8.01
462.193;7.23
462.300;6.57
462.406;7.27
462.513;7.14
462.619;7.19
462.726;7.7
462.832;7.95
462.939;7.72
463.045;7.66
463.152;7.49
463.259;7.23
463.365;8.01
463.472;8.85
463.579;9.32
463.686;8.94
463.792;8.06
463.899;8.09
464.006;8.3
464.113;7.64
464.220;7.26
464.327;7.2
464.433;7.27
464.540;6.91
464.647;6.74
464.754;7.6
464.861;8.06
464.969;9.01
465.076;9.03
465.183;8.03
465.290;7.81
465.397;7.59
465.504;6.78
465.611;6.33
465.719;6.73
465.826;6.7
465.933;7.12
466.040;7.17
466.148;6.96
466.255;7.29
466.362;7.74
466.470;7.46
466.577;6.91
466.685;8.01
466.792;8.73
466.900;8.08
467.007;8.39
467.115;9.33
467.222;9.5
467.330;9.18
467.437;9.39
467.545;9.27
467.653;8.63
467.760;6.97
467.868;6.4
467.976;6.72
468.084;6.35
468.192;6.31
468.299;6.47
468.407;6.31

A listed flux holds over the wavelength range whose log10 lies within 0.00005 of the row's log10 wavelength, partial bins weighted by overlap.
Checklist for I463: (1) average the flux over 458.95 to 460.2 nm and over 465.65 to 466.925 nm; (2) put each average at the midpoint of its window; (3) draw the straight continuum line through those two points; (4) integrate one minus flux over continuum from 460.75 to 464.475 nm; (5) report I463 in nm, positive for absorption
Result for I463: 0.221 nm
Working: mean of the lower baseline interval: 9.02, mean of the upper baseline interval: 7.38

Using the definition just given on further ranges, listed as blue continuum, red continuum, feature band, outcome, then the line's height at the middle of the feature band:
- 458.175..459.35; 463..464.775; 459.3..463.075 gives -0.06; 8.03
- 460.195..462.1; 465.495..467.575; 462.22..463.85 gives 0.03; 7.93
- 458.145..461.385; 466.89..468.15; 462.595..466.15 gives 0.25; 8.26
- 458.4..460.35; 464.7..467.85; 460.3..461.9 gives 0.15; 8.65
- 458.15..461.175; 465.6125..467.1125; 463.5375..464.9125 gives 0.00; 7.8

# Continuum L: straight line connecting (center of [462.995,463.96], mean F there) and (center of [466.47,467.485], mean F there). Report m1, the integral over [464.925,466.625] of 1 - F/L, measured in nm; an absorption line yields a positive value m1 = 0.205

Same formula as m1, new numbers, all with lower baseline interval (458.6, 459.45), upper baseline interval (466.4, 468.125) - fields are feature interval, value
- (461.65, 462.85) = 0.11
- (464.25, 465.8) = 0.12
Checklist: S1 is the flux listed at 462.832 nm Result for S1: 7.95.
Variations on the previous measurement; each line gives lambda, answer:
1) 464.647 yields 6.74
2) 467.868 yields 6.4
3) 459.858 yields 10.1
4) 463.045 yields 7.66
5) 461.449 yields 9.47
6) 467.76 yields 6.97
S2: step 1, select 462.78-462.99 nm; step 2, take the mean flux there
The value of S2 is 7.82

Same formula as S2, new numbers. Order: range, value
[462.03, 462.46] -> 7.26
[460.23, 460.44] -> 9.2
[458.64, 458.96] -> 8.09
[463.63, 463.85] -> 8.51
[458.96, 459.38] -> 8.14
